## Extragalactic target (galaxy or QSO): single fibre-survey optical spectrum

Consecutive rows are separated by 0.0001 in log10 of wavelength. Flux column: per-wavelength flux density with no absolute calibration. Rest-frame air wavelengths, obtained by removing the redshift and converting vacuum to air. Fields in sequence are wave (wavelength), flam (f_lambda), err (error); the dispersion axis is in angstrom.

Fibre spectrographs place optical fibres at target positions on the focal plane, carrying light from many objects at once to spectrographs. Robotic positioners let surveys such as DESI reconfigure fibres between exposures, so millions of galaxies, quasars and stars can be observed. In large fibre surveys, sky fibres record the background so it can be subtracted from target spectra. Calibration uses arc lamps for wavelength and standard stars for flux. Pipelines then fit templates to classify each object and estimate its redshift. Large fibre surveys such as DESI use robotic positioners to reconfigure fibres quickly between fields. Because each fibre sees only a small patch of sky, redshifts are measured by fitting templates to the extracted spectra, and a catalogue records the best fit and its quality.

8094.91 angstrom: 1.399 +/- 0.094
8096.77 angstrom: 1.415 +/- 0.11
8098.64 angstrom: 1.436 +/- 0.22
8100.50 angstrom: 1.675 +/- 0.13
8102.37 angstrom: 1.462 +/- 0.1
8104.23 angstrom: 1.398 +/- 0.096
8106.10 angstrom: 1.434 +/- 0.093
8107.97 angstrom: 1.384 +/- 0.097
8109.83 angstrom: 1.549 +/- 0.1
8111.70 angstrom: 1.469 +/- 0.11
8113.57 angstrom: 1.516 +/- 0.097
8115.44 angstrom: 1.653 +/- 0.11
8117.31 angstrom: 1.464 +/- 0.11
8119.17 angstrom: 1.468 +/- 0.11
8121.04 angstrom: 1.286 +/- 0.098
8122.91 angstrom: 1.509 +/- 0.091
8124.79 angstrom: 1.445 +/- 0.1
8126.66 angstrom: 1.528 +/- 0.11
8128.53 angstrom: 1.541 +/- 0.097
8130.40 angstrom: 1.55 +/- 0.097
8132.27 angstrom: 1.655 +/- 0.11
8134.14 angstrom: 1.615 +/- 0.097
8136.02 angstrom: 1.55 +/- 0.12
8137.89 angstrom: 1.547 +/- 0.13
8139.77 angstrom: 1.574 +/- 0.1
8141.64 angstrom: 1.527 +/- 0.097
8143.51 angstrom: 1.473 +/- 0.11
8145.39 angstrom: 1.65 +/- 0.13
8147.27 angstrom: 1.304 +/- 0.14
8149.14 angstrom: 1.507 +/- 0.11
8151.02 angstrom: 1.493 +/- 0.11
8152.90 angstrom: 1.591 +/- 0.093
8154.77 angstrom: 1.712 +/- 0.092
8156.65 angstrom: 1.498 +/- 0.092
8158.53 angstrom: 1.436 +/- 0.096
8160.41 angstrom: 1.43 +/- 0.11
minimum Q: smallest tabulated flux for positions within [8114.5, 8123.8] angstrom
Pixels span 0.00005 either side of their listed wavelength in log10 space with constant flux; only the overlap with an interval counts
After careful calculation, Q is 1.286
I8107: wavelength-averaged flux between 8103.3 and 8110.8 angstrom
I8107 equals 1.44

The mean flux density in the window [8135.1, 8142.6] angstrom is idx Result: 1.55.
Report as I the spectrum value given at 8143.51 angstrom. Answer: 1.473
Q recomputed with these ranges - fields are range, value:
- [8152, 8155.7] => 1.591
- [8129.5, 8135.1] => 1.55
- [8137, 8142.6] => 1.527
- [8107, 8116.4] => 1.384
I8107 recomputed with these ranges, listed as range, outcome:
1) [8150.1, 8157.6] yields 1.57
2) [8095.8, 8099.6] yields 1.43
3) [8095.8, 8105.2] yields 1.48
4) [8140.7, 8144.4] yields 1.5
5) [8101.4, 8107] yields 1.43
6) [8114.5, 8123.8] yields 1.48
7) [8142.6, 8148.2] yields 1.47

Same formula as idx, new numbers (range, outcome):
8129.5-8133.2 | 1.6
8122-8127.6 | 1.49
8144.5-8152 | 1.49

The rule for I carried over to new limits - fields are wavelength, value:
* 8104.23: 1.398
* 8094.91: 1.399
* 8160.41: 1.43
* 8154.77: 1.712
